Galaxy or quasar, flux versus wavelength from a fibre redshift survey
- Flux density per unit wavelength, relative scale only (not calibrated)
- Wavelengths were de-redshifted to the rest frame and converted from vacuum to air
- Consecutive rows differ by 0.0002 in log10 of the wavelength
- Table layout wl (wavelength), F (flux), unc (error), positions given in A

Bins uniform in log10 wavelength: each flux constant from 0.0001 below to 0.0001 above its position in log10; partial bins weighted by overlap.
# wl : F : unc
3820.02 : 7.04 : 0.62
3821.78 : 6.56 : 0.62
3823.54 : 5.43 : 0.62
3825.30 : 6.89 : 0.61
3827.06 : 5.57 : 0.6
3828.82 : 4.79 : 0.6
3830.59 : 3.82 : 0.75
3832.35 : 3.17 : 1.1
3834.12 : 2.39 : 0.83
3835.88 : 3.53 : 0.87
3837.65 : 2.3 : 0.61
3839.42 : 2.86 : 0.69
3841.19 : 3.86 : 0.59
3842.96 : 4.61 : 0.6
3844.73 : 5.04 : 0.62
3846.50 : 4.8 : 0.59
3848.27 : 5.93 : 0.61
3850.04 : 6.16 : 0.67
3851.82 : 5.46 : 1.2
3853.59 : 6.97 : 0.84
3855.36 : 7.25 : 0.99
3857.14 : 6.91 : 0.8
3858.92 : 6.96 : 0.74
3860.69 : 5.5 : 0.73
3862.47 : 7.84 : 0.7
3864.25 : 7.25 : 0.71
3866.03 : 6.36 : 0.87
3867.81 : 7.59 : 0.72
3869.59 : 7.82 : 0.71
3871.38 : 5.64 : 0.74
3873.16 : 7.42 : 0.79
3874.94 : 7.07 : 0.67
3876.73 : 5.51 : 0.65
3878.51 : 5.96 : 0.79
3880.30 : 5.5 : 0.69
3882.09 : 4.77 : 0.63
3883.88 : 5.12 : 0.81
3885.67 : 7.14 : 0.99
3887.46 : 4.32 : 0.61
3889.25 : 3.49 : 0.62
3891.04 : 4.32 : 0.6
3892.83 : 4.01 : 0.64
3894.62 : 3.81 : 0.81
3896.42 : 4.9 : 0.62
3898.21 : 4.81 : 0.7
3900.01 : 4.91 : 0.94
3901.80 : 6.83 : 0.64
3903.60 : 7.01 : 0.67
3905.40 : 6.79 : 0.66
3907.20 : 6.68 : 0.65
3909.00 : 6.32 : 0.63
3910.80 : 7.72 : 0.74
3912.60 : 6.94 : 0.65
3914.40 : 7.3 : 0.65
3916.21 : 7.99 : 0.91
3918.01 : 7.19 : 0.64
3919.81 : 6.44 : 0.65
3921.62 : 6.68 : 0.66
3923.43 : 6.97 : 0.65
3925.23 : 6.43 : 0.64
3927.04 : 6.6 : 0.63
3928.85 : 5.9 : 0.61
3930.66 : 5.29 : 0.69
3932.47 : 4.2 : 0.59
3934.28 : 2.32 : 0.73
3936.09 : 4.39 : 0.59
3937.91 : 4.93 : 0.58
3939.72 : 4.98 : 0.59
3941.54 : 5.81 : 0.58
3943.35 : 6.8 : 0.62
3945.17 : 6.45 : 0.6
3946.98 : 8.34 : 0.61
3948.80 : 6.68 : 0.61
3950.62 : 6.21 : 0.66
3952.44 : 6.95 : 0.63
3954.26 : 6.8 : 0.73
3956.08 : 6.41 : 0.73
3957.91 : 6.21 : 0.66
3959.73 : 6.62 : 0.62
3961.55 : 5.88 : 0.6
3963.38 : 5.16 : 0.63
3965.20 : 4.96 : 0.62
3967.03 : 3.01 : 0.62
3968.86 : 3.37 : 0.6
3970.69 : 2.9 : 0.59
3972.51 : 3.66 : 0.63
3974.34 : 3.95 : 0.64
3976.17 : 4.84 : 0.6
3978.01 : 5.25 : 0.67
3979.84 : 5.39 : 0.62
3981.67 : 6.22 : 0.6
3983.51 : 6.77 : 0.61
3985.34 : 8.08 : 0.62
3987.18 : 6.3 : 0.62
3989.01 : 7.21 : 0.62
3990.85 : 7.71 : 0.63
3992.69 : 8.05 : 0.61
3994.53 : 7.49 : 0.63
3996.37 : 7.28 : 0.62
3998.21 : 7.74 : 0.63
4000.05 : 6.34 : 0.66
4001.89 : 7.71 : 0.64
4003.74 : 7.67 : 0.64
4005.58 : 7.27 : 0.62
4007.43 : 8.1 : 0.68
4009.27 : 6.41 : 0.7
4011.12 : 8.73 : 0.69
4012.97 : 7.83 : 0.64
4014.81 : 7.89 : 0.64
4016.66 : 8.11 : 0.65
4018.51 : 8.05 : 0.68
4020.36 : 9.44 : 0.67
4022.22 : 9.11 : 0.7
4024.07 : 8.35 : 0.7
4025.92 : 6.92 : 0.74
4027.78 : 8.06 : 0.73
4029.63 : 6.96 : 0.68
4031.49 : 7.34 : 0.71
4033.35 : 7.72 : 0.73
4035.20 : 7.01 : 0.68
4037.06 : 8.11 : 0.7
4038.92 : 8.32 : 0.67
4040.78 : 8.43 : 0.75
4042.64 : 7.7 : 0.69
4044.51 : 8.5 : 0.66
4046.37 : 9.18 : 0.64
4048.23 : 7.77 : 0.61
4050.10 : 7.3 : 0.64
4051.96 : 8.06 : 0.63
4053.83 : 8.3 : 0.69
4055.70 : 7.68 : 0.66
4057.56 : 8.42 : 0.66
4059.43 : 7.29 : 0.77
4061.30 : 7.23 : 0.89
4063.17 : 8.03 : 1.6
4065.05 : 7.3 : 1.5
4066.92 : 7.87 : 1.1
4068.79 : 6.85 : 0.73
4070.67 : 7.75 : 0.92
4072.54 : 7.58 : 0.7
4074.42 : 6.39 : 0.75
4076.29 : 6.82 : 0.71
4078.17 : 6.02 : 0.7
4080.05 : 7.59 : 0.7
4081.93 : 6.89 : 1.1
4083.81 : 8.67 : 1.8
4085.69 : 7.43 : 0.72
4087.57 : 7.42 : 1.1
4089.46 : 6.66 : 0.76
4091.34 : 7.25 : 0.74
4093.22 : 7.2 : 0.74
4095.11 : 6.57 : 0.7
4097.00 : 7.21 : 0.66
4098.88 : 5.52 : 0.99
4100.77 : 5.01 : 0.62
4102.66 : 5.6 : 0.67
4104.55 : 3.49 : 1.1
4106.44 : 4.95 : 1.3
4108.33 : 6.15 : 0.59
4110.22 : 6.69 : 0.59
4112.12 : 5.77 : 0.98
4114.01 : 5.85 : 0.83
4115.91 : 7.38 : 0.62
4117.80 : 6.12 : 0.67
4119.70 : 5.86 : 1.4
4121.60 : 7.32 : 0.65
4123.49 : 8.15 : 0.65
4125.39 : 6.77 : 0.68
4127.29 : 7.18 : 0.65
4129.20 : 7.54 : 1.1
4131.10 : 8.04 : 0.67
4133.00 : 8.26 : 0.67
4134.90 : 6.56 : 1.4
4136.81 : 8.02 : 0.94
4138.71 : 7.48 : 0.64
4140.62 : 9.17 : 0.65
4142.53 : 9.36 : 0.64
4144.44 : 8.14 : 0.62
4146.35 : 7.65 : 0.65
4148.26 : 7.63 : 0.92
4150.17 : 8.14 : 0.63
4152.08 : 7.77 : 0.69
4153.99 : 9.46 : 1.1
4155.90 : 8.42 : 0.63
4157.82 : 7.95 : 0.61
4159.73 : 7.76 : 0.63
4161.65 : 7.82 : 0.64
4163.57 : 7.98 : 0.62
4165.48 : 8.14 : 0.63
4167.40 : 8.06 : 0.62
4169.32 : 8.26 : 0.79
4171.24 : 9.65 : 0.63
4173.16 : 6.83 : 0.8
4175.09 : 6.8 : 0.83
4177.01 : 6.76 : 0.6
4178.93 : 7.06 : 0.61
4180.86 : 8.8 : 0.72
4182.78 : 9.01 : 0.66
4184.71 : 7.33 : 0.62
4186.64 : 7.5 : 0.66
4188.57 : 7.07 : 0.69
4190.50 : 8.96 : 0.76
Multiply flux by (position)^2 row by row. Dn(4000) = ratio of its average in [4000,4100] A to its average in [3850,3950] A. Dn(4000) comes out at 1.35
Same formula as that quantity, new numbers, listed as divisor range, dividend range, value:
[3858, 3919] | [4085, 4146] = 1.26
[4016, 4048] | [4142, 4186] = 1.06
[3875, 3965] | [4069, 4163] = 1.34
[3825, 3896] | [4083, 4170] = 1.54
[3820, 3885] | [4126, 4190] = 1.65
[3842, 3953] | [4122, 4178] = 1.49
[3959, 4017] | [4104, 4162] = 1.24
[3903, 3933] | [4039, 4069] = 1.28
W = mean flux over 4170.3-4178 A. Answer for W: 7.5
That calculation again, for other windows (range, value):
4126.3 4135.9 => 7.51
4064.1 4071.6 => 7.43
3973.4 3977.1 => 4.38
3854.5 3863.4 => 6.89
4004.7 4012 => 7.62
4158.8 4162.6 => 7.78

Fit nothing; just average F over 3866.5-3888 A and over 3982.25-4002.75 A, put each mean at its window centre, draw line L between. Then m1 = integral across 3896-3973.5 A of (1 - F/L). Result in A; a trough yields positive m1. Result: 9.7 A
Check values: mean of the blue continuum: 6.19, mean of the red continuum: 7.32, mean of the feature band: 5.88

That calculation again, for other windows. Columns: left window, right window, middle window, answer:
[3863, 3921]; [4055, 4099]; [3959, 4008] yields 4.38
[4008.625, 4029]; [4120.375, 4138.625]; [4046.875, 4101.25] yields 3.68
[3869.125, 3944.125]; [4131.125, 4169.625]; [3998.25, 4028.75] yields -4.69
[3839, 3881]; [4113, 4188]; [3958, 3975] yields 5.66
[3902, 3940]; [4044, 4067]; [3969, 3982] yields 4.59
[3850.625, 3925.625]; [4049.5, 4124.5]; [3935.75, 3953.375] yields 0.57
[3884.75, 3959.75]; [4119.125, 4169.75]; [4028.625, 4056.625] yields -3.51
